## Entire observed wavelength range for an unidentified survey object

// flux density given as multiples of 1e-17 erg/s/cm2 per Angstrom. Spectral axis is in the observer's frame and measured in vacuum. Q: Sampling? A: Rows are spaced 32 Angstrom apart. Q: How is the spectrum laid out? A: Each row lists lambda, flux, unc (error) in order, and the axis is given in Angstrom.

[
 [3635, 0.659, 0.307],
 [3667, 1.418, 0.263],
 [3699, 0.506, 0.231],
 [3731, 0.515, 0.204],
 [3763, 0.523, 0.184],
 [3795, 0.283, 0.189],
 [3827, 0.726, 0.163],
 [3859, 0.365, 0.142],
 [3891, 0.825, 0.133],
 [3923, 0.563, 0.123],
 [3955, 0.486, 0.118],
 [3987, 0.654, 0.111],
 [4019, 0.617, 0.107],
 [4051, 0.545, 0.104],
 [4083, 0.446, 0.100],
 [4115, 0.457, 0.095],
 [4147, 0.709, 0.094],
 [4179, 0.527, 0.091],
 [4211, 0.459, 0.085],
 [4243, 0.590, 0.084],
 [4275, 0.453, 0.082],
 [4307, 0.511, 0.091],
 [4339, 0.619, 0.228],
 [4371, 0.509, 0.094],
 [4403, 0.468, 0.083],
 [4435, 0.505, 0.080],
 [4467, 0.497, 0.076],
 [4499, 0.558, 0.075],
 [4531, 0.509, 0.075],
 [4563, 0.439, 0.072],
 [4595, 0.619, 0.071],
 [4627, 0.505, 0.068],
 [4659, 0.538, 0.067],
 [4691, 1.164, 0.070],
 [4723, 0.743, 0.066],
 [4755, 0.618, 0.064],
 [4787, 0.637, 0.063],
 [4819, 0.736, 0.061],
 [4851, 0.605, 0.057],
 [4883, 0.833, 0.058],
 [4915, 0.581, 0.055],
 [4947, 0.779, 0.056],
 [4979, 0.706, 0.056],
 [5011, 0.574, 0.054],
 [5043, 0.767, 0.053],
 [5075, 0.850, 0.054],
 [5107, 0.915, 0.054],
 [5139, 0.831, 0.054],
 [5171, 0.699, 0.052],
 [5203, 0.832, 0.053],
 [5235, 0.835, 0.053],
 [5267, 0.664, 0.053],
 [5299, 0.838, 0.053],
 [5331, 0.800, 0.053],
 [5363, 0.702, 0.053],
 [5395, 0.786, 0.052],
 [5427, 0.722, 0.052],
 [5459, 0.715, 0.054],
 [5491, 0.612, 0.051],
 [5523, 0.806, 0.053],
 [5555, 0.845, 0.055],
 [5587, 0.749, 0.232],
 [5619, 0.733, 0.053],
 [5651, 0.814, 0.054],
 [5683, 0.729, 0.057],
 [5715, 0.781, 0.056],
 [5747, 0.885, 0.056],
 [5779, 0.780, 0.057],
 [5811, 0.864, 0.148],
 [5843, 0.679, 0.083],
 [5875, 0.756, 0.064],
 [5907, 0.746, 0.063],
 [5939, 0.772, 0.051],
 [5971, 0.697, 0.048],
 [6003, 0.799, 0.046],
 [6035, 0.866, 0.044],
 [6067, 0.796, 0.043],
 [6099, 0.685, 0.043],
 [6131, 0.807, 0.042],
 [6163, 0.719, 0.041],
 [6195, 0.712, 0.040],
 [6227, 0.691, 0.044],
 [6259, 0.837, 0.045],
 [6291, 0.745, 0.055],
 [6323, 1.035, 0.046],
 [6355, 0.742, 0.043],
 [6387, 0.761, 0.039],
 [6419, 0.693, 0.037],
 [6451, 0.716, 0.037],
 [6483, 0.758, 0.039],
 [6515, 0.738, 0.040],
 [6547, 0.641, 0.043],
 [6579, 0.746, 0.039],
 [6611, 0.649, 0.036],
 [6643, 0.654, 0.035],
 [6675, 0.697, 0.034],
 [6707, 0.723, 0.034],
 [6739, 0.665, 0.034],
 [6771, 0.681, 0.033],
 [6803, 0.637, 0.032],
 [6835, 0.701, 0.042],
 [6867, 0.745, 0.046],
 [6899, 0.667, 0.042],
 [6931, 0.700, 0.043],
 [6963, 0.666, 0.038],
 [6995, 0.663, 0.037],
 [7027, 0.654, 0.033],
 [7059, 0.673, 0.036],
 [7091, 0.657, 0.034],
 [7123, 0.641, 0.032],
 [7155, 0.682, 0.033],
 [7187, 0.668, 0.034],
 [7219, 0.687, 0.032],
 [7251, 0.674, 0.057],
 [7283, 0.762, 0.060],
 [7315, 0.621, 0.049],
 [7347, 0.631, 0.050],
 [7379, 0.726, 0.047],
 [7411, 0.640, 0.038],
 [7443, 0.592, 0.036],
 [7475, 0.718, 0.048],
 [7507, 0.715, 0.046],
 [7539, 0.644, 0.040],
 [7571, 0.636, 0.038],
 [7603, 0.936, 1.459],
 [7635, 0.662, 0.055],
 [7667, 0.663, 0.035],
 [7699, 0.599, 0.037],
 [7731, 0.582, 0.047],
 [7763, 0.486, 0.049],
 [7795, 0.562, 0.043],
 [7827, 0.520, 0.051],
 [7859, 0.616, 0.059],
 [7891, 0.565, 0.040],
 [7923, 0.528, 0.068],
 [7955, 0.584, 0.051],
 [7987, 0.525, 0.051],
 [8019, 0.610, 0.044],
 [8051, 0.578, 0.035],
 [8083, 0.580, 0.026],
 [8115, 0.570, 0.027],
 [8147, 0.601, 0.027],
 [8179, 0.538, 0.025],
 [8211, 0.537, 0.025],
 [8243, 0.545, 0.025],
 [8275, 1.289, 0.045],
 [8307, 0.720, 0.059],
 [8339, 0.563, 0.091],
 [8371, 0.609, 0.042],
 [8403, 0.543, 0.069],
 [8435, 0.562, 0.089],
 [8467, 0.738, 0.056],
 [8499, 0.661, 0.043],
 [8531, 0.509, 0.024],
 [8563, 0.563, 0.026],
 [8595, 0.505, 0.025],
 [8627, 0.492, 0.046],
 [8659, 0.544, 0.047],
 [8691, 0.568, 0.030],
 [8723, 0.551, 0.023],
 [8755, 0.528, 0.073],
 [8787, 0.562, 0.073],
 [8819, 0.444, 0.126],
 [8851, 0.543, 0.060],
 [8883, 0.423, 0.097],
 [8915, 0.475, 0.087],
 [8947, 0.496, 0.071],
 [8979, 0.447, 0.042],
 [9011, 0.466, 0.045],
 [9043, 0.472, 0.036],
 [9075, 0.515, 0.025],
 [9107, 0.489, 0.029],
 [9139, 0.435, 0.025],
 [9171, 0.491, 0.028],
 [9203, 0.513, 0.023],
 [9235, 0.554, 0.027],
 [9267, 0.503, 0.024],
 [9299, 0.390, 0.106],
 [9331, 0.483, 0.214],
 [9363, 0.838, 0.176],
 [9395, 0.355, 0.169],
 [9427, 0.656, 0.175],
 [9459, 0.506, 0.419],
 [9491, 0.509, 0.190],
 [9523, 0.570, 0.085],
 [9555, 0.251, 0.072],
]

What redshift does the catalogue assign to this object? 0.262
